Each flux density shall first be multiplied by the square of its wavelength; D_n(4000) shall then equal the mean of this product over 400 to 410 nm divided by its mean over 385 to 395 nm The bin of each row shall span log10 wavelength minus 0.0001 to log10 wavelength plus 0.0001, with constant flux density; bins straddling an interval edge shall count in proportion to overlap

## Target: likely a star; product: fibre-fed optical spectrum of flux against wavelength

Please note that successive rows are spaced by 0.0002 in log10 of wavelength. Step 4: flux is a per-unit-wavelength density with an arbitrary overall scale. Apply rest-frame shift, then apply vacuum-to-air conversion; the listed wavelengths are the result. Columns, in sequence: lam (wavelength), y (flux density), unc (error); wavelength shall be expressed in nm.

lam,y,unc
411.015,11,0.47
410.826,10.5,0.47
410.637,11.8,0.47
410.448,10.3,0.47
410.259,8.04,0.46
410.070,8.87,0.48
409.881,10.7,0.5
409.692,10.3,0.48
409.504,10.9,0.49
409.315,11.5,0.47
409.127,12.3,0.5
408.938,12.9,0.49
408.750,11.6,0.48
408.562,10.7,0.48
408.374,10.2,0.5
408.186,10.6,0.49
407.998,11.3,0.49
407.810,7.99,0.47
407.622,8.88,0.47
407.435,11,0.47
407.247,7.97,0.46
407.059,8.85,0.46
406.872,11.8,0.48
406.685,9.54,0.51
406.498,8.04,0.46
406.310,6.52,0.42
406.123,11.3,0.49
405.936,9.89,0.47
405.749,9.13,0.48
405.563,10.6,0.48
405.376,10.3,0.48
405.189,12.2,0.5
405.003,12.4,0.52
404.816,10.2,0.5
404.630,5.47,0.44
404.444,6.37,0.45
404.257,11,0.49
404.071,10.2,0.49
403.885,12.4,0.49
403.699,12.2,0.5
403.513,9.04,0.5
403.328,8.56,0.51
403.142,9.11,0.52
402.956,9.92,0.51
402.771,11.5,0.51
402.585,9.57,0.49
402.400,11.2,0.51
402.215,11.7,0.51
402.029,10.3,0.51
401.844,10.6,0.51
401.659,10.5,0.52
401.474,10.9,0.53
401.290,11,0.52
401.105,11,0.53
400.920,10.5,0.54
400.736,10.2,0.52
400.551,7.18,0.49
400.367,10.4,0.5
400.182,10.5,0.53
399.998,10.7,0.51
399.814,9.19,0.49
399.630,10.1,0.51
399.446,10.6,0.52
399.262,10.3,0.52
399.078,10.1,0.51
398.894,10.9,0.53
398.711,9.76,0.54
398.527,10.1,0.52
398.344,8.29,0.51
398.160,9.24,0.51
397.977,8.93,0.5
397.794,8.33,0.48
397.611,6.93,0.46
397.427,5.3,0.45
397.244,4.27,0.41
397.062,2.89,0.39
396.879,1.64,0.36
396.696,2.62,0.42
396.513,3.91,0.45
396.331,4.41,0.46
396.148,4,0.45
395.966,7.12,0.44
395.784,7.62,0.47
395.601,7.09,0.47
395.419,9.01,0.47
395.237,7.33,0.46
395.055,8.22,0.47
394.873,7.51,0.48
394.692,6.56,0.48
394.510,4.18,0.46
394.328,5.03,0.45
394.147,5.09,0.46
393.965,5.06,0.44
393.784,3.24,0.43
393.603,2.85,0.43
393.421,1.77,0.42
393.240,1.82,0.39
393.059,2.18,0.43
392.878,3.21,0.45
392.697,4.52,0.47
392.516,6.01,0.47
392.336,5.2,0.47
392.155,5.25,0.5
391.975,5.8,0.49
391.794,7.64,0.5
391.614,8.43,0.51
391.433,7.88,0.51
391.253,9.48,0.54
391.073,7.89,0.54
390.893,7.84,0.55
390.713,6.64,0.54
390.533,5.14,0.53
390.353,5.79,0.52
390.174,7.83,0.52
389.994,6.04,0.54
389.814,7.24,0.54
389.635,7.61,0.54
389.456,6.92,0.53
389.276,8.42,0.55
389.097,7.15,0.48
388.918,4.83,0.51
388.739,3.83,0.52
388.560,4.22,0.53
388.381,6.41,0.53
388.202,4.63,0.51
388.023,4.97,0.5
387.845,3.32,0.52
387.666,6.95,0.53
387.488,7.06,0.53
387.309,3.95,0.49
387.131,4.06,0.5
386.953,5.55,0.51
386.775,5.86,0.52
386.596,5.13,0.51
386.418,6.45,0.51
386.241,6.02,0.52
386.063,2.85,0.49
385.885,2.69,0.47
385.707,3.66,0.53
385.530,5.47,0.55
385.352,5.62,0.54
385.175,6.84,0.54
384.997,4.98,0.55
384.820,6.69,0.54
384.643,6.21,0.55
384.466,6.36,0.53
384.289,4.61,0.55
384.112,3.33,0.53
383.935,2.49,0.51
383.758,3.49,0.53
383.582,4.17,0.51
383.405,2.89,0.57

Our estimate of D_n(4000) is 1.99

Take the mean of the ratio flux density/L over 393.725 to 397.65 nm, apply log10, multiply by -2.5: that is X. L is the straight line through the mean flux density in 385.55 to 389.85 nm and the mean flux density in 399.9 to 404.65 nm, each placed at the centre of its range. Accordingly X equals 0.418 mag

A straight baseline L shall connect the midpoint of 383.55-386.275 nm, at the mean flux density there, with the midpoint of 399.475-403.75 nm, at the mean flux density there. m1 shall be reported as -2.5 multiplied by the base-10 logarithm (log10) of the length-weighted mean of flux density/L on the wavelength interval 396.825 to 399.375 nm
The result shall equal 0.18 mag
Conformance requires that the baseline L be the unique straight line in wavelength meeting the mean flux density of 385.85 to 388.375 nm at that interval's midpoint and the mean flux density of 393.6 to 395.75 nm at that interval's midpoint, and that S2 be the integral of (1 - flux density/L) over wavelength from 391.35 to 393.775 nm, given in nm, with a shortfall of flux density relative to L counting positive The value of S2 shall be 0.43 nm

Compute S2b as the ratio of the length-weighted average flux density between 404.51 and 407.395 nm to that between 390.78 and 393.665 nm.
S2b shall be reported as 1.74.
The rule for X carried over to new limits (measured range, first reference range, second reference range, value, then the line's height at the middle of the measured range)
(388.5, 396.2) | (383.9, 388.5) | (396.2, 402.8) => 0.124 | 6.78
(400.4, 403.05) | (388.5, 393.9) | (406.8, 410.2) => -0.210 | 8.6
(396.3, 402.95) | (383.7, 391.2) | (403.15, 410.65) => -0.044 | 8.39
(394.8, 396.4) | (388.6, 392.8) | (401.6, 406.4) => 0.137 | 7.9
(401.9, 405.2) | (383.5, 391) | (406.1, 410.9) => -0.123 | 9.06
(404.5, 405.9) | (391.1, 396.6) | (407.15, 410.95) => -0.083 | 9.2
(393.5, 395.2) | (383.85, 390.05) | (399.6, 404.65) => 0.401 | 7.69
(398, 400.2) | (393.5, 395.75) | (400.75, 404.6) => -0.186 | 8.37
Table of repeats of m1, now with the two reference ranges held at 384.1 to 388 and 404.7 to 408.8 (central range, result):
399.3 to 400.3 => -0.21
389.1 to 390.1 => -0.20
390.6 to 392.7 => -0.08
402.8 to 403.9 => -0.10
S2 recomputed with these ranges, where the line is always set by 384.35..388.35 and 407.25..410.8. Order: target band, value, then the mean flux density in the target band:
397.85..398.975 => -0.20 nm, 9.49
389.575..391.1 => -0.16 nm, 6.84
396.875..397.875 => 0.34 nm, 5.14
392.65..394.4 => 0.88 nm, 3.44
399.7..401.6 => -0.36 nm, 10.2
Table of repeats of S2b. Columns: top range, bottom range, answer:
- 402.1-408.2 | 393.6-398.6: 1.65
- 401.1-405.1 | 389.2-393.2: 1.59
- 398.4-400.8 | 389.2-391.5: 1.37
